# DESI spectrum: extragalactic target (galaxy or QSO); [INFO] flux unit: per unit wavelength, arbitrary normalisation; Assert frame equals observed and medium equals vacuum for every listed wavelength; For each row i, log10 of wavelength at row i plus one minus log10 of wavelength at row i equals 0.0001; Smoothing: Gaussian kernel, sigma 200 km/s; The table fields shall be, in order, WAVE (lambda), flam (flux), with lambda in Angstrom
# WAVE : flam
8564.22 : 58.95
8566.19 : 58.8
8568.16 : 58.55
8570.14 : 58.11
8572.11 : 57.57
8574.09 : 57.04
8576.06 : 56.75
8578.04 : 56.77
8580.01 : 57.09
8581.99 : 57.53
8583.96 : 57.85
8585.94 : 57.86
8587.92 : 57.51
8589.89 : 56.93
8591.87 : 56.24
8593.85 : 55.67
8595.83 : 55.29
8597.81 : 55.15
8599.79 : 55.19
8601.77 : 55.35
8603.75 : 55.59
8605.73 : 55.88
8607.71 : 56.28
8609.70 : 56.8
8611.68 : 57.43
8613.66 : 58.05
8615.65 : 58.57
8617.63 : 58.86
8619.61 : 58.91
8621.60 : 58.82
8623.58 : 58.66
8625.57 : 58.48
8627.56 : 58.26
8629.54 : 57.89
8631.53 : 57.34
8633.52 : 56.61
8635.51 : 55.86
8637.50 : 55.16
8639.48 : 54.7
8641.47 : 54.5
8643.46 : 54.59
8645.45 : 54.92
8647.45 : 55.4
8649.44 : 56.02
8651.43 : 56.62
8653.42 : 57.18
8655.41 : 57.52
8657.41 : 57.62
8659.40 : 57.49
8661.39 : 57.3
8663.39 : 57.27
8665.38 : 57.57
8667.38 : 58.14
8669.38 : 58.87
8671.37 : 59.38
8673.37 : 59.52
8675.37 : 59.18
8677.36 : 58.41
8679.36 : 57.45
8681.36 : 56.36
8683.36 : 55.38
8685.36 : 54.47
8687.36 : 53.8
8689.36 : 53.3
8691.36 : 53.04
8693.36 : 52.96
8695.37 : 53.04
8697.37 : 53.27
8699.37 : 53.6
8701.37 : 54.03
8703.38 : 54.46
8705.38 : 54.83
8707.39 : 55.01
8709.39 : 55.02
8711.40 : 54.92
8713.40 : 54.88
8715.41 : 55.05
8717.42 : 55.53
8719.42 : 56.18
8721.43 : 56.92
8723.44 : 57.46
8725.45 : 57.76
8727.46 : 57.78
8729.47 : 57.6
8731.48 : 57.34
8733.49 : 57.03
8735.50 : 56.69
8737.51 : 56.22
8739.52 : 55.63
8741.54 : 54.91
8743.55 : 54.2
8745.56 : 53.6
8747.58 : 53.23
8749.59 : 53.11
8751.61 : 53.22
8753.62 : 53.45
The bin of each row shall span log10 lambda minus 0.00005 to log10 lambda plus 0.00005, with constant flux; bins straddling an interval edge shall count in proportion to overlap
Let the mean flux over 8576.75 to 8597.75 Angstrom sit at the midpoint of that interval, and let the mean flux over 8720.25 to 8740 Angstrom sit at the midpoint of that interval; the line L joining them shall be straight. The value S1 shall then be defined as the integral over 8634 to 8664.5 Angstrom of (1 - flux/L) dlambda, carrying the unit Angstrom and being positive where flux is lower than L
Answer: 0.41 Angstrom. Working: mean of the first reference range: 56.8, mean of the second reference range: 57.1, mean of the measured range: 56.2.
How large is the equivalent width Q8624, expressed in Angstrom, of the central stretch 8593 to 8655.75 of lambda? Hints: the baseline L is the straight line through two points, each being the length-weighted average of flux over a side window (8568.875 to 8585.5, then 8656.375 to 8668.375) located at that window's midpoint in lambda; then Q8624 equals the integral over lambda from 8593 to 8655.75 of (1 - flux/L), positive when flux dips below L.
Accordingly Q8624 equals 0.9 Angstrom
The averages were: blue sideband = 57.4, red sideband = 57.5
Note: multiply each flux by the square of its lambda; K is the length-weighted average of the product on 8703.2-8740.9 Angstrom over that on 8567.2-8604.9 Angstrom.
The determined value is 1.0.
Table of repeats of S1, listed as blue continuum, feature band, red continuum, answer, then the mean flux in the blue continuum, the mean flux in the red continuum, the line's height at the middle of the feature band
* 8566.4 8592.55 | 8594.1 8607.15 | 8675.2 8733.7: 0.4 Angstrom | 57.4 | 55.5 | 57.1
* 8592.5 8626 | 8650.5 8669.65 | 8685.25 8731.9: -0.5 Angstrom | 57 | 55.1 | 56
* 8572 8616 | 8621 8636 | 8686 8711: -0.5 Angstrom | 56.7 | 53.9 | 55.7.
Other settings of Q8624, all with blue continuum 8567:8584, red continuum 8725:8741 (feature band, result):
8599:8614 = 0.29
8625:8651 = 0.52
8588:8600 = 0.31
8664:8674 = -0.26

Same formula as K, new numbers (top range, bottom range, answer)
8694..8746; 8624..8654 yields 1.01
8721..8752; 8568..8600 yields 1.02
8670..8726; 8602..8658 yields 0.99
